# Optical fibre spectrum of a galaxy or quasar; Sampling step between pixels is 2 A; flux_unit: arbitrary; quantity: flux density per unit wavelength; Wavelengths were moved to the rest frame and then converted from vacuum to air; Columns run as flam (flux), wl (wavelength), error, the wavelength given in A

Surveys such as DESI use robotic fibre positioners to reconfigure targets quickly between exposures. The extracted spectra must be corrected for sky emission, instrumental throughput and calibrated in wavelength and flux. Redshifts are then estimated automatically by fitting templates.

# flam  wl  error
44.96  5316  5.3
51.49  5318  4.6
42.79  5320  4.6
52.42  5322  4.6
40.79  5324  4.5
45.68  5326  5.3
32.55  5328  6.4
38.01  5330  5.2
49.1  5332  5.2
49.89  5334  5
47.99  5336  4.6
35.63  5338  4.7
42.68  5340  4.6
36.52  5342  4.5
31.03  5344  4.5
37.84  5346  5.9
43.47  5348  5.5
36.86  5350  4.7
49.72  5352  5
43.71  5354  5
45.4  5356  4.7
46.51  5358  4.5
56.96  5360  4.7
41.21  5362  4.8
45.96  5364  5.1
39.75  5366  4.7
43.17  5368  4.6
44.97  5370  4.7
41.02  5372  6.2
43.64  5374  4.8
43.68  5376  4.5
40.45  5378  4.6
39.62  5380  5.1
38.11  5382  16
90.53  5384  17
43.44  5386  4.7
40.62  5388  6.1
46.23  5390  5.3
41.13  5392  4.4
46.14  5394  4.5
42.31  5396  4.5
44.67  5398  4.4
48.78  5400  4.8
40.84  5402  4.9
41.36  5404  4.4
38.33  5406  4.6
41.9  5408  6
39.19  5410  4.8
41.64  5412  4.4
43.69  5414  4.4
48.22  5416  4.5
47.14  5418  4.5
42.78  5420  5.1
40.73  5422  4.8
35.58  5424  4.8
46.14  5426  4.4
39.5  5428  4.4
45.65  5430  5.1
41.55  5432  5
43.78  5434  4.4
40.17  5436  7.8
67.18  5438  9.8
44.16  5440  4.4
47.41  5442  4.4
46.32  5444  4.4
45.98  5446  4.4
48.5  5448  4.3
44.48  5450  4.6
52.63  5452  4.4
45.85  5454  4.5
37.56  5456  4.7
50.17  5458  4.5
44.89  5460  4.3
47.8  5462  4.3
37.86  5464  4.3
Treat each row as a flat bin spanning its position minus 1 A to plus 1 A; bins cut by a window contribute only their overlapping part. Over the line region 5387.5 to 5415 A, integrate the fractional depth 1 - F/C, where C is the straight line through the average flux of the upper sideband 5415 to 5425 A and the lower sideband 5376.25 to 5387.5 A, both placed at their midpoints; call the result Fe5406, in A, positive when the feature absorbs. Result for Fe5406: 2.1 A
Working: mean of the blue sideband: 49.5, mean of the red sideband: 42.9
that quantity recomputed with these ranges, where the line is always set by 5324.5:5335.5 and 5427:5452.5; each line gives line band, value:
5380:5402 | -1.2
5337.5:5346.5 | 1.4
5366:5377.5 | 0.4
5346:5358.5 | 0.1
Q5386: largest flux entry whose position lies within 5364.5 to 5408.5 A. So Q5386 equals 90.53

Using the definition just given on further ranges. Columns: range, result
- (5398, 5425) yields 48.78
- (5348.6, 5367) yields 56.96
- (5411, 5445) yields 67.18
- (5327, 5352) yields 49.89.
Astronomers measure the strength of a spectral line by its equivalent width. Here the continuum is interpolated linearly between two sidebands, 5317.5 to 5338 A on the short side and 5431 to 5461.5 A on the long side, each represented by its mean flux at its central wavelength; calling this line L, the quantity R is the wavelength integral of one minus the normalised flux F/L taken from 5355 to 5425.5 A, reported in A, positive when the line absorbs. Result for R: 1.8 A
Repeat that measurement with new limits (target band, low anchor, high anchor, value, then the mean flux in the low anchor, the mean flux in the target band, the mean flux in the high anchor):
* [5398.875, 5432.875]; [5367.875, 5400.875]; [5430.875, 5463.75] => 2.7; 45.9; 42.5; 46.6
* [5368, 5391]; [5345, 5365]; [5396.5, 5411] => -1.6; 44.8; 46.4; 42.2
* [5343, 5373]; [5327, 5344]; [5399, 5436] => -1.3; 40.9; 43.2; 42.5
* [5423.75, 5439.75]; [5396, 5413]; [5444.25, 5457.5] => -0.3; 42.1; 45.3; 46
